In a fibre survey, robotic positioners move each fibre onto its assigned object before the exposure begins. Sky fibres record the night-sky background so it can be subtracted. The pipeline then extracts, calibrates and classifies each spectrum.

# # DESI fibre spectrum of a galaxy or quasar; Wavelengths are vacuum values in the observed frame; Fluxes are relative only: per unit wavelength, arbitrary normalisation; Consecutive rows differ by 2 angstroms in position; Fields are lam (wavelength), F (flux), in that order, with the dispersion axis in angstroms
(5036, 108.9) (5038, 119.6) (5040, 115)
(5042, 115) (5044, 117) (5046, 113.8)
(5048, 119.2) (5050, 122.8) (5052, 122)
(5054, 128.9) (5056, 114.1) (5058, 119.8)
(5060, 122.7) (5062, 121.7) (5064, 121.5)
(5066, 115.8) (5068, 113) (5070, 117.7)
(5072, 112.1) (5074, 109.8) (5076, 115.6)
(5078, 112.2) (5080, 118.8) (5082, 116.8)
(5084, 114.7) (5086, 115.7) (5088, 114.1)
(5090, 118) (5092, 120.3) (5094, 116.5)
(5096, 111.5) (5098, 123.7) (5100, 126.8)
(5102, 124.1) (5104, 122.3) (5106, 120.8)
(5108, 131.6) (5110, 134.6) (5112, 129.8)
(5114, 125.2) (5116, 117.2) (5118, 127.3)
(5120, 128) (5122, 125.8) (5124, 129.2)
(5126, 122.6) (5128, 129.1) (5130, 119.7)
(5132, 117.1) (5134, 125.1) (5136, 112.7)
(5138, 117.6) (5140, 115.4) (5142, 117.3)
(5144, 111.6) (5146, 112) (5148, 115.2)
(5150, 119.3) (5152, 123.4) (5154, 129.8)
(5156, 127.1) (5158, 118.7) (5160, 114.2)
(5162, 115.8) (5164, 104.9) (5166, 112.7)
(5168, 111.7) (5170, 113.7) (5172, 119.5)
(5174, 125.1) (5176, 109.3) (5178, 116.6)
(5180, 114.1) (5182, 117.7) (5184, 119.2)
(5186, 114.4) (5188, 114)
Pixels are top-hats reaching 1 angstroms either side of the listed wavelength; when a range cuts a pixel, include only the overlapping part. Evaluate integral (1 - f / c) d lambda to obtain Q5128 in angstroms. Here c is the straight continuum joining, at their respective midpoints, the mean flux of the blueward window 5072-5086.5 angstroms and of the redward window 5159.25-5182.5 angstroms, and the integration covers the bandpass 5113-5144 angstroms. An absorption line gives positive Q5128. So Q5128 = -1.9 angstroms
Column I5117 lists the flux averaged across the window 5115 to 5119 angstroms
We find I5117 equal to 122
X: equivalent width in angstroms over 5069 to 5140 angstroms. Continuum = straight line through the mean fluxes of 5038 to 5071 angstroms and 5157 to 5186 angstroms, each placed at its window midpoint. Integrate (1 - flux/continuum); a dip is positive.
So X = -2.1 angstroms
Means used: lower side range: 119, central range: 121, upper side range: 115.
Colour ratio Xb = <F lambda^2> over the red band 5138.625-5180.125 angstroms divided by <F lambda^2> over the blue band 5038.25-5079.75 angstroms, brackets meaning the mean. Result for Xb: 1.0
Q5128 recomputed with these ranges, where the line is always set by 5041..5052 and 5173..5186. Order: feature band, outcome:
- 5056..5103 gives 0.09 angstroms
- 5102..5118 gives -1.16 angstroms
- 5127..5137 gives -0.30 angstroms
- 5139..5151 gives 0.20 angstroms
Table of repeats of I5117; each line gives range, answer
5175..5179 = 113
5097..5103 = 125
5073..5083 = 115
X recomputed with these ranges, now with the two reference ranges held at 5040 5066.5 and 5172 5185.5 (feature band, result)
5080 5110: -0.4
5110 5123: -0.9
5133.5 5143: 0.1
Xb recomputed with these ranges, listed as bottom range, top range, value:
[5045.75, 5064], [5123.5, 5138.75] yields 1.04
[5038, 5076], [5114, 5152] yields 1.05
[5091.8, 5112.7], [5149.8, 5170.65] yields 0.97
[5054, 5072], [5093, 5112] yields 1.06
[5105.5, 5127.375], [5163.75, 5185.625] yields 0.93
